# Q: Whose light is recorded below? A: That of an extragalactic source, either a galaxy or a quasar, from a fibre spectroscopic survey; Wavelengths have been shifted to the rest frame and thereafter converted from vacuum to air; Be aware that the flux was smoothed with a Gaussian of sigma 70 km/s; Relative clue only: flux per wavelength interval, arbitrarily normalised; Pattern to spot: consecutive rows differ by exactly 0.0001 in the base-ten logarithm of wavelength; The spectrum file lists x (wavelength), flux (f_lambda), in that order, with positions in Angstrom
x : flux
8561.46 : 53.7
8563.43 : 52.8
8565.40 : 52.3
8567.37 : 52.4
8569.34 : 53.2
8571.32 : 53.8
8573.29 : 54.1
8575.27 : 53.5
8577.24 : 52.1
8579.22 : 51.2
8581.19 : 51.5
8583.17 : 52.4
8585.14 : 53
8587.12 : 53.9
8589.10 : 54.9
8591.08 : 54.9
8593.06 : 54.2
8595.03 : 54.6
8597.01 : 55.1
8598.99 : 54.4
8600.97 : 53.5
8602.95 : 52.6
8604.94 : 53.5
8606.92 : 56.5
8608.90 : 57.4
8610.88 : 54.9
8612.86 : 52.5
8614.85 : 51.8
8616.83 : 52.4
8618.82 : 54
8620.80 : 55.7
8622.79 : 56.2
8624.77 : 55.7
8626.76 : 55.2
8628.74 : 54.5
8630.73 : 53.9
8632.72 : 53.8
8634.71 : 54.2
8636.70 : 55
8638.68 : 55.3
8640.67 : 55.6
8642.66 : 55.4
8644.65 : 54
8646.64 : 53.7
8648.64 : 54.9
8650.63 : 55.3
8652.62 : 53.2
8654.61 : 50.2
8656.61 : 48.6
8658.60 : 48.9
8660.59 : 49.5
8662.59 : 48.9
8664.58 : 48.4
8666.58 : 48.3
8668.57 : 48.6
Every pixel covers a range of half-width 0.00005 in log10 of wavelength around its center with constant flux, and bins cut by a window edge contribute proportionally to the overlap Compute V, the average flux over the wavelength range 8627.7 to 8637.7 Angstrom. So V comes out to 54.3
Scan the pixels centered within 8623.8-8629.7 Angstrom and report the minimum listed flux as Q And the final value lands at 54.5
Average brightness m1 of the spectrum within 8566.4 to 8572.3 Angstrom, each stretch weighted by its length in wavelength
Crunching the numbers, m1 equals 53.1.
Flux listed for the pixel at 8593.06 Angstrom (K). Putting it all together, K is 54.2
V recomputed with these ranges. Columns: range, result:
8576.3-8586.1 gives 52.1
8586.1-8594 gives 54.4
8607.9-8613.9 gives 54.9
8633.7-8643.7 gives 55.1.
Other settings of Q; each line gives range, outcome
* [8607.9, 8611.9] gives 54.9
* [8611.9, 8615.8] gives 51.8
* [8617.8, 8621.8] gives 54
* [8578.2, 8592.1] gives 51.2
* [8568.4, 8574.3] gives 53.2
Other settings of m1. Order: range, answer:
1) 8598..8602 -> 53.9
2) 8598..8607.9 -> 54.1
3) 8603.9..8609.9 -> 55.8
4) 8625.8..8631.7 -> 54.6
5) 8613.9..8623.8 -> 54.1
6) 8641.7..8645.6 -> 54.7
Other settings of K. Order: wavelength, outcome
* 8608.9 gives 57.4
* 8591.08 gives 54.9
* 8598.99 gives 54.4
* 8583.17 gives 52.4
